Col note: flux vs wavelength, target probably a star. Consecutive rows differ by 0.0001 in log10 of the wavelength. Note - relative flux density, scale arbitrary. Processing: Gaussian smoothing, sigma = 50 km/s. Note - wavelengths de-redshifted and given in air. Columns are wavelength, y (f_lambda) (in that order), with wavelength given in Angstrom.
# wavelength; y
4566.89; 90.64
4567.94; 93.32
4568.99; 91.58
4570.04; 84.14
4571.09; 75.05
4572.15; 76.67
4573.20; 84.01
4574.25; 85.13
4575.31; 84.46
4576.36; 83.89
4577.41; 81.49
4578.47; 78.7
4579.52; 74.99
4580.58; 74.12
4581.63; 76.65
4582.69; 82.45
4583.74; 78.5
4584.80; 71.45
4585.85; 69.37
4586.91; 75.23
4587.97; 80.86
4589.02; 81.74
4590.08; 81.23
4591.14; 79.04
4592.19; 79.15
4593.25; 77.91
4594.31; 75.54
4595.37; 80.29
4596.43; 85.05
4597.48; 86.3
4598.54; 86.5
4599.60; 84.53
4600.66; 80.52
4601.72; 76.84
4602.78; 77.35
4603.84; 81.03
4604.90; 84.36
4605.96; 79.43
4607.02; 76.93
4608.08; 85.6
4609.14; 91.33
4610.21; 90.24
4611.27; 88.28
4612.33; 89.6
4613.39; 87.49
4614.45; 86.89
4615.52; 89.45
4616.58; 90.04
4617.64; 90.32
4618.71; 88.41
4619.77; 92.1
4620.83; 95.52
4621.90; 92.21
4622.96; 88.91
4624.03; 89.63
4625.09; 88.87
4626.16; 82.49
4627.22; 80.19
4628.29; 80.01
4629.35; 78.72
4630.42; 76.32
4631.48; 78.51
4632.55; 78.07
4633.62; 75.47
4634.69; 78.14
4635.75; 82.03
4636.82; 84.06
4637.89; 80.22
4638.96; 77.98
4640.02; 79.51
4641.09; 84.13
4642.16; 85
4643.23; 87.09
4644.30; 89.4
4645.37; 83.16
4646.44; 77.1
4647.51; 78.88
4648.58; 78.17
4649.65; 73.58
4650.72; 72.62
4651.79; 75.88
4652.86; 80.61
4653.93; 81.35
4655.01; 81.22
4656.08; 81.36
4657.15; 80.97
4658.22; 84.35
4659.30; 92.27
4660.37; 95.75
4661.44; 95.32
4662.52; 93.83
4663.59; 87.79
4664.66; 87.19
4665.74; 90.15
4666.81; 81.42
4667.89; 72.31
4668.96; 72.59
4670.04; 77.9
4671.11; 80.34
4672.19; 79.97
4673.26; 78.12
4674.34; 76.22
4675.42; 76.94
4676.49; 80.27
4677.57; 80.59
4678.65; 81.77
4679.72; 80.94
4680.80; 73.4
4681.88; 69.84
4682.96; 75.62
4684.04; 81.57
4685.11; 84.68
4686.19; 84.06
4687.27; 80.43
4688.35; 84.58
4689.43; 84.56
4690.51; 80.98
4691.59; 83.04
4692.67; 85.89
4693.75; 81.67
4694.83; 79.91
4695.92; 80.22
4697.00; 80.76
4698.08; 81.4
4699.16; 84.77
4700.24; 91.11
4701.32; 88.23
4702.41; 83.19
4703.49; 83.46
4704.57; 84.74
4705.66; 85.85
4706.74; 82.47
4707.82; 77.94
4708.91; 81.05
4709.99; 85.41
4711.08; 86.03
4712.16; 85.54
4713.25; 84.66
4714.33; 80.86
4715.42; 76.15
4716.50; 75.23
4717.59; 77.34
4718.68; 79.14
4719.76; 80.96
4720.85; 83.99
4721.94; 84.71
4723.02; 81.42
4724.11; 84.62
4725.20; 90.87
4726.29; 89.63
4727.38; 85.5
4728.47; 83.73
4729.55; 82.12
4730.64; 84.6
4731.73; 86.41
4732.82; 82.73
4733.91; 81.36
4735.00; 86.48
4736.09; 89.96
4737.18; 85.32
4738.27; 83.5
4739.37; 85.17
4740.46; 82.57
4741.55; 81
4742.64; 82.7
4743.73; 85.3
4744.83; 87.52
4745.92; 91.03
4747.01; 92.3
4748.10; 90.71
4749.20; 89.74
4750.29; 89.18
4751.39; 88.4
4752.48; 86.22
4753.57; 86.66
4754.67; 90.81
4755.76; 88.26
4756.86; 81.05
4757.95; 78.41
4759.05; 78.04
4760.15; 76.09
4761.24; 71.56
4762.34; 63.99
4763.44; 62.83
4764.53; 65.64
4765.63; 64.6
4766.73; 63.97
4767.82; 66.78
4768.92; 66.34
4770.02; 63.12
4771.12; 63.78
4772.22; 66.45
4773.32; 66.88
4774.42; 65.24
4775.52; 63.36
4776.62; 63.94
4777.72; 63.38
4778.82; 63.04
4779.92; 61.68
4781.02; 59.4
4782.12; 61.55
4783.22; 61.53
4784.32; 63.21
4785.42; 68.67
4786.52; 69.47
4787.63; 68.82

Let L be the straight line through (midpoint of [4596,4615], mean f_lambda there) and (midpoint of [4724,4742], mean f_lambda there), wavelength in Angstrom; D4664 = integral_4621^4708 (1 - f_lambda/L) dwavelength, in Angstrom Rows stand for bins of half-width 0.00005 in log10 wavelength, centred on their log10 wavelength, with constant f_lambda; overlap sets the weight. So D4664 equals 2.7 Angstrom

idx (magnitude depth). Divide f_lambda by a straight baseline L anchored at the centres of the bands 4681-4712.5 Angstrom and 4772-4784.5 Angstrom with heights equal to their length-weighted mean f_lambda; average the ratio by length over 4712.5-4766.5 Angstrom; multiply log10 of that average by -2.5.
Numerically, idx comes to -0.14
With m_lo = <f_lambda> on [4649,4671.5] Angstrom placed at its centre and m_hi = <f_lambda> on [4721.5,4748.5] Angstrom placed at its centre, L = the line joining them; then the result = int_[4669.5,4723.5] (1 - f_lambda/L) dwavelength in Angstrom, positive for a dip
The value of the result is 1.79 Angstrom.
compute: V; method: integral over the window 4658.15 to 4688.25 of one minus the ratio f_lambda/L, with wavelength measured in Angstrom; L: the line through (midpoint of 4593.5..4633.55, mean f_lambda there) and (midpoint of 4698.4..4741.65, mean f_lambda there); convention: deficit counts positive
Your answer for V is 0.8 Angstrom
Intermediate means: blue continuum 84.5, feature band 82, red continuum 83.8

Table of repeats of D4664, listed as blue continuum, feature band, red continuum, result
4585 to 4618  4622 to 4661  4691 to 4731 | 0.5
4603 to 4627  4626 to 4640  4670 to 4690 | 1.0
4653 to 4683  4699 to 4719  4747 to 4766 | -0.4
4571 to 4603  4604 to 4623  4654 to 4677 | -1.7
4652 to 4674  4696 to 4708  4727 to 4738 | 0.0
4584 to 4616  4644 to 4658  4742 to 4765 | 0.4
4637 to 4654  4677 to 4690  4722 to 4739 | 0.4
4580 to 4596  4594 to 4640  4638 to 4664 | -2.2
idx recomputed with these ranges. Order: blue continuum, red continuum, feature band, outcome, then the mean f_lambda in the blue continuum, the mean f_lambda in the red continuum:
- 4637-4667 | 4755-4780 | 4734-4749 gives -0.20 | 83.5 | 68.5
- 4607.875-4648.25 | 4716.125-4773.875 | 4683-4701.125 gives -0.01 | 84.7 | 80.3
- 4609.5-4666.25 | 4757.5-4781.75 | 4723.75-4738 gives -0.19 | 84.5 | 66.2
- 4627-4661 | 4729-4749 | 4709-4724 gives 0.04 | 81.1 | 85.7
